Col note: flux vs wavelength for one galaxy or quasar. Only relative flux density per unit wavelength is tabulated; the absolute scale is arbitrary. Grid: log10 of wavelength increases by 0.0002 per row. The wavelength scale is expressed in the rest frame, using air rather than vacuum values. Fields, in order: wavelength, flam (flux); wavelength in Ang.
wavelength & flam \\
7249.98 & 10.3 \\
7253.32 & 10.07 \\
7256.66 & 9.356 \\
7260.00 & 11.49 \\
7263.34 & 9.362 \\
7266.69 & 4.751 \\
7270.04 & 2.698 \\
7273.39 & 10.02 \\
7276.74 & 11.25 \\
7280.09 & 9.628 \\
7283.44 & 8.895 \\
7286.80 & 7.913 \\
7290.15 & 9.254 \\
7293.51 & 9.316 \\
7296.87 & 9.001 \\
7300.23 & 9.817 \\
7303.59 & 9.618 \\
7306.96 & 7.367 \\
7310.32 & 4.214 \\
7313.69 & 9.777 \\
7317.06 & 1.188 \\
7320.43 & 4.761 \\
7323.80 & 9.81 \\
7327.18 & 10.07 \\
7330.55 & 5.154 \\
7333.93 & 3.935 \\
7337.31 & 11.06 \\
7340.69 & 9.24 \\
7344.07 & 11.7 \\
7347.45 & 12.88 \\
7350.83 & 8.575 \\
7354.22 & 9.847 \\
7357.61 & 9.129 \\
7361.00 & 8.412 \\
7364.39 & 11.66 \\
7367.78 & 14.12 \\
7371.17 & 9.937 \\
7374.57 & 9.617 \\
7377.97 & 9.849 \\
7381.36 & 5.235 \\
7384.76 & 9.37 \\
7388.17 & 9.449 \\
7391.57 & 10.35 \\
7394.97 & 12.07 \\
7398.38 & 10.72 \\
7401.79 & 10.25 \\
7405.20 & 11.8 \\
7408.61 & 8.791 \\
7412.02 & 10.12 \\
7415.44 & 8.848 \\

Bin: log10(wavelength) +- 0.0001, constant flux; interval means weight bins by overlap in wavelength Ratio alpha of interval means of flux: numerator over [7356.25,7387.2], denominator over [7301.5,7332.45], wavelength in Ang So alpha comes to 1.4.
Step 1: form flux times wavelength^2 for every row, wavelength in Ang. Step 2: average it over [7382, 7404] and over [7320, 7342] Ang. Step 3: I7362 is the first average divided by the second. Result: 1.3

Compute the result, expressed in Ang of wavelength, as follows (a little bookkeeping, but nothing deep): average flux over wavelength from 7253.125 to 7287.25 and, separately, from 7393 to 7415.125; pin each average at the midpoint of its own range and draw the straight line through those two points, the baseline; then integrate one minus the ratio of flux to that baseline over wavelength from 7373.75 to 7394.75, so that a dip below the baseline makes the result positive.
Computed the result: 2.2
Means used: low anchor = 8.64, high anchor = 10.5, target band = 9.17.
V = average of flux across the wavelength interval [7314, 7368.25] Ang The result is 8.76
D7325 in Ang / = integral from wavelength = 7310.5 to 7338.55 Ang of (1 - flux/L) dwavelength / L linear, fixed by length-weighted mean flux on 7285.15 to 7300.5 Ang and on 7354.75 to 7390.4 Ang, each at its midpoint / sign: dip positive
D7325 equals 7.6 Ang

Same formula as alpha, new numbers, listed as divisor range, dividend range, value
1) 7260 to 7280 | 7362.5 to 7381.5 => 1.29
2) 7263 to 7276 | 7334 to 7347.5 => 1.50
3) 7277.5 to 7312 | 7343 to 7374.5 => 1.24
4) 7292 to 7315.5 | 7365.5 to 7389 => 1.16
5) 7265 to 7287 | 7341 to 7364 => 1.29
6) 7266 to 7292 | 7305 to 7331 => 0.81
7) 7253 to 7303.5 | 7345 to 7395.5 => 1.13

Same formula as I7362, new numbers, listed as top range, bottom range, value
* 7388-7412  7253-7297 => 1.25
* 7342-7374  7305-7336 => 1.70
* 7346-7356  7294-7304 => 1.11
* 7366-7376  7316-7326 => 1.99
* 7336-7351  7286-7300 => 1.22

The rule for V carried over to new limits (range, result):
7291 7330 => 7.68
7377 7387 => 8.1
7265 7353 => 8.16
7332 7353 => 9.52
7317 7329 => 7.16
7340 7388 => 9.97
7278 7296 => 9.06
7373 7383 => 8.24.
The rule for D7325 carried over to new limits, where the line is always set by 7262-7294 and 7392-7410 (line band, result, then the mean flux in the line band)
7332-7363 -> 0.82 Ang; 9.41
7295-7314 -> 1.25 Ang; 8.2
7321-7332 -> 1.40 Ang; 8.05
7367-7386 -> 1.37 Ang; 9.48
